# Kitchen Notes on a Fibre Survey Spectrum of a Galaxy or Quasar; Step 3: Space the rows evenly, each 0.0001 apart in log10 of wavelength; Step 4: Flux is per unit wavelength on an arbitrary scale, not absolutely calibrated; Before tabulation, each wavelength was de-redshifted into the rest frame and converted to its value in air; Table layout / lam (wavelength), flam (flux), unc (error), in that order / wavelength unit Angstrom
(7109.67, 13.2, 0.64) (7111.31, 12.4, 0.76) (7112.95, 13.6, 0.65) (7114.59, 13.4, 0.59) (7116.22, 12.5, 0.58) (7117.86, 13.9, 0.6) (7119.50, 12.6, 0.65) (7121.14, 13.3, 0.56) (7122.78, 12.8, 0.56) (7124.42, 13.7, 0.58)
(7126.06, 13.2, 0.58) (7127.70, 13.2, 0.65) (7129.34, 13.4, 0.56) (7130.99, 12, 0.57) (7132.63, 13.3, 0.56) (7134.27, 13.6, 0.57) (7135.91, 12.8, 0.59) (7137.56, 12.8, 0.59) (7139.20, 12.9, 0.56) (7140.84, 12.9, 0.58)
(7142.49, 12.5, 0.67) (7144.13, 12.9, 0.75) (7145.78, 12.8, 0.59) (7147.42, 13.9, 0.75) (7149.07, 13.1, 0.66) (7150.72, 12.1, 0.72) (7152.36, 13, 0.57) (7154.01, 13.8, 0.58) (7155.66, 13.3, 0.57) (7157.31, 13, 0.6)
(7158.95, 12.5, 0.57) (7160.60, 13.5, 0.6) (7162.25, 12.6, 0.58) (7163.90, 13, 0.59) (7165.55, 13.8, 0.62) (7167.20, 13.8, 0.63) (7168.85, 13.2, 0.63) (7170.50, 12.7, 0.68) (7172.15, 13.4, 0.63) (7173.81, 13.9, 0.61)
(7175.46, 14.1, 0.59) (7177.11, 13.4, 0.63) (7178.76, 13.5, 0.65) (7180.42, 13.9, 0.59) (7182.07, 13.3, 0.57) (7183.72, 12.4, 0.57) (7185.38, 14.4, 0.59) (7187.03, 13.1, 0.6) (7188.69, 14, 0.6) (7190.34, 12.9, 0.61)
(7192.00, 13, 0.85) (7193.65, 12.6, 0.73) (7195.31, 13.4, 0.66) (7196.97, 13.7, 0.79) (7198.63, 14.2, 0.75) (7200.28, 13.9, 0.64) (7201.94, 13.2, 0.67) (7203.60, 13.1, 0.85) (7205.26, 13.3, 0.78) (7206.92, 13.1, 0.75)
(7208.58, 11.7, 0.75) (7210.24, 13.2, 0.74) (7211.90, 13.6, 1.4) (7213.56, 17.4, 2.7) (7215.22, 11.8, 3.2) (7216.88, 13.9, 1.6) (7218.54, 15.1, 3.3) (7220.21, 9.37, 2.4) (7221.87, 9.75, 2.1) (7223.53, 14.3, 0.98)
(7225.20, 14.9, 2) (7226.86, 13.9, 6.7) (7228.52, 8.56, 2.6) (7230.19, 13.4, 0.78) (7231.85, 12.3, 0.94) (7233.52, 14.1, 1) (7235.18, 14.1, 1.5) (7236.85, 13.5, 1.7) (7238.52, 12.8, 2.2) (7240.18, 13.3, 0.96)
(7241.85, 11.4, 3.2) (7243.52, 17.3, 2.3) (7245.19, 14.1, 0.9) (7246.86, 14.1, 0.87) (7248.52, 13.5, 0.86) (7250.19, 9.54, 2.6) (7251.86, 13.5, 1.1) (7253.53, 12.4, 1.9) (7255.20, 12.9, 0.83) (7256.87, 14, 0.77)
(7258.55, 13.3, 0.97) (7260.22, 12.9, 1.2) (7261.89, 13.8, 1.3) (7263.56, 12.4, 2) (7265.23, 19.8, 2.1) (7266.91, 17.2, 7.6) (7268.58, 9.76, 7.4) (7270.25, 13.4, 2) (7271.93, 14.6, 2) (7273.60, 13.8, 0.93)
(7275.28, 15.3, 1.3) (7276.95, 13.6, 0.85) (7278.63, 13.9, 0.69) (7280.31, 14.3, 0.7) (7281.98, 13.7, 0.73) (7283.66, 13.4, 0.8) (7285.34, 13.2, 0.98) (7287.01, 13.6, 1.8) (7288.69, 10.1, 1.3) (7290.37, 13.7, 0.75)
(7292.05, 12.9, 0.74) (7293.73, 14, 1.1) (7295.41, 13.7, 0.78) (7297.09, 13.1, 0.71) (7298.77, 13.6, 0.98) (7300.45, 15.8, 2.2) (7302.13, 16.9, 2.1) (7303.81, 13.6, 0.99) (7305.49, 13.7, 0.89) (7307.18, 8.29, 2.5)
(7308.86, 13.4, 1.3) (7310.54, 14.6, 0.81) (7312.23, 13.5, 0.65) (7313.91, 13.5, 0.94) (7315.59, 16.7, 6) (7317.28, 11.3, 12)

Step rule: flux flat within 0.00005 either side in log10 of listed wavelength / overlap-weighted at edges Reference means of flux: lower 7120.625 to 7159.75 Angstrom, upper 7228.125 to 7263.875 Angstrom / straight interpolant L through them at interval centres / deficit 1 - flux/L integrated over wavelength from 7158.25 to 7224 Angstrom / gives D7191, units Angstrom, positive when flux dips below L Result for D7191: -1.0 Angstrom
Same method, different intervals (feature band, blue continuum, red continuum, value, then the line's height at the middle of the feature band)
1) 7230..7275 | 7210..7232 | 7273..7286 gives -0.49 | 13.5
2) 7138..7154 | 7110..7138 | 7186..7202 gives 0.31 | 13.2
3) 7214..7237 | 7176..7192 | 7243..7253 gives 1.11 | 13.5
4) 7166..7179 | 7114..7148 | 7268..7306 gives -0.28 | 13.2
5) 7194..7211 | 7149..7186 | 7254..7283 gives 0.35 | 13.5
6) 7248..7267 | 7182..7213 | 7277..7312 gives -0.33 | 13.4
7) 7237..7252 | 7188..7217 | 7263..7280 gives 0.79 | 14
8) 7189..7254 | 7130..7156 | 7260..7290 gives 1.52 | 13.5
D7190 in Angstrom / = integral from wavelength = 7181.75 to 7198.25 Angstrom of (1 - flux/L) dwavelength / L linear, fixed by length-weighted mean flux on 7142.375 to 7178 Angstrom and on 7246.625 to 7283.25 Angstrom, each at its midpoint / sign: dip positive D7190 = 0.1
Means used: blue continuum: 13.2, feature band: 13.3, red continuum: 13.7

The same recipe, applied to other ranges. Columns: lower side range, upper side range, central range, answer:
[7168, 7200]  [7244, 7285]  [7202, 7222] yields 0.7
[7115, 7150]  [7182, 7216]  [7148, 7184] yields -0.1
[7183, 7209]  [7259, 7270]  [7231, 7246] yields 0.2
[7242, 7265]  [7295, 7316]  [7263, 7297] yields -0.4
